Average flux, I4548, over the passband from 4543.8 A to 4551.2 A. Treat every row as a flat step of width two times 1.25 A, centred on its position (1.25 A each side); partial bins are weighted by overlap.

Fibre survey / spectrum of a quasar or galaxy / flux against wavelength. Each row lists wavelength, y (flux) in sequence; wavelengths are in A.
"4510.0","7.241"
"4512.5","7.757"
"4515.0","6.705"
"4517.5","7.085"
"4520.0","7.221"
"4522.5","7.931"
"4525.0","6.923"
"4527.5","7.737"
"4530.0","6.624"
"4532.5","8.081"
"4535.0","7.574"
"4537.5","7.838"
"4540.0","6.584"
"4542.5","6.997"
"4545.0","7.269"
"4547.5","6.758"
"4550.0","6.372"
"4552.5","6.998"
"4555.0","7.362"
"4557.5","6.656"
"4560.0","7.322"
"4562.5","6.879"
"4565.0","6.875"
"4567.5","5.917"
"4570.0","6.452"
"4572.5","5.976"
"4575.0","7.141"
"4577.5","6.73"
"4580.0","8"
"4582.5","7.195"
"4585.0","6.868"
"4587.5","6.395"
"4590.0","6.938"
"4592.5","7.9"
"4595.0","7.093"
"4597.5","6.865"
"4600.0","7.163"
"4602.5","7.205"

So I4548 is 6.8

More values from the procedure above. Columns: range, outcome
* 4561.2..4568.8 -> 6.56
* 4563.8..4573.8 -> 6.31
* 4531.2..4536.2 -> 7.82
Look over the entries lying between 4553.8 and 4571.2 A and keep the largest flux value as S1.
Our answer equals 7.362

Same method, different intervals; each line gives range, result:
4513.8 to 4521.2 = 7.221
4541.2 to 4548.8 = 7.269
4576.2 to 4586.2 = 8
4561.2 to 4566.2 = 6.879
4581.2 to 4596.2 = 7.9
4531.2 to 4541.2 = 8.081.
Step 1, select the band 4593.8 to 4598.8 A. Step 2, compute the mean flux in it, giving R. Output 6.98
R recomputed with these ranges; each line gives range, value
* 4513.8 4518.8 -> 6.9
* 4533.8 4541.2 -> 7.34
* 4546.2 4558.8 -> 6.83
